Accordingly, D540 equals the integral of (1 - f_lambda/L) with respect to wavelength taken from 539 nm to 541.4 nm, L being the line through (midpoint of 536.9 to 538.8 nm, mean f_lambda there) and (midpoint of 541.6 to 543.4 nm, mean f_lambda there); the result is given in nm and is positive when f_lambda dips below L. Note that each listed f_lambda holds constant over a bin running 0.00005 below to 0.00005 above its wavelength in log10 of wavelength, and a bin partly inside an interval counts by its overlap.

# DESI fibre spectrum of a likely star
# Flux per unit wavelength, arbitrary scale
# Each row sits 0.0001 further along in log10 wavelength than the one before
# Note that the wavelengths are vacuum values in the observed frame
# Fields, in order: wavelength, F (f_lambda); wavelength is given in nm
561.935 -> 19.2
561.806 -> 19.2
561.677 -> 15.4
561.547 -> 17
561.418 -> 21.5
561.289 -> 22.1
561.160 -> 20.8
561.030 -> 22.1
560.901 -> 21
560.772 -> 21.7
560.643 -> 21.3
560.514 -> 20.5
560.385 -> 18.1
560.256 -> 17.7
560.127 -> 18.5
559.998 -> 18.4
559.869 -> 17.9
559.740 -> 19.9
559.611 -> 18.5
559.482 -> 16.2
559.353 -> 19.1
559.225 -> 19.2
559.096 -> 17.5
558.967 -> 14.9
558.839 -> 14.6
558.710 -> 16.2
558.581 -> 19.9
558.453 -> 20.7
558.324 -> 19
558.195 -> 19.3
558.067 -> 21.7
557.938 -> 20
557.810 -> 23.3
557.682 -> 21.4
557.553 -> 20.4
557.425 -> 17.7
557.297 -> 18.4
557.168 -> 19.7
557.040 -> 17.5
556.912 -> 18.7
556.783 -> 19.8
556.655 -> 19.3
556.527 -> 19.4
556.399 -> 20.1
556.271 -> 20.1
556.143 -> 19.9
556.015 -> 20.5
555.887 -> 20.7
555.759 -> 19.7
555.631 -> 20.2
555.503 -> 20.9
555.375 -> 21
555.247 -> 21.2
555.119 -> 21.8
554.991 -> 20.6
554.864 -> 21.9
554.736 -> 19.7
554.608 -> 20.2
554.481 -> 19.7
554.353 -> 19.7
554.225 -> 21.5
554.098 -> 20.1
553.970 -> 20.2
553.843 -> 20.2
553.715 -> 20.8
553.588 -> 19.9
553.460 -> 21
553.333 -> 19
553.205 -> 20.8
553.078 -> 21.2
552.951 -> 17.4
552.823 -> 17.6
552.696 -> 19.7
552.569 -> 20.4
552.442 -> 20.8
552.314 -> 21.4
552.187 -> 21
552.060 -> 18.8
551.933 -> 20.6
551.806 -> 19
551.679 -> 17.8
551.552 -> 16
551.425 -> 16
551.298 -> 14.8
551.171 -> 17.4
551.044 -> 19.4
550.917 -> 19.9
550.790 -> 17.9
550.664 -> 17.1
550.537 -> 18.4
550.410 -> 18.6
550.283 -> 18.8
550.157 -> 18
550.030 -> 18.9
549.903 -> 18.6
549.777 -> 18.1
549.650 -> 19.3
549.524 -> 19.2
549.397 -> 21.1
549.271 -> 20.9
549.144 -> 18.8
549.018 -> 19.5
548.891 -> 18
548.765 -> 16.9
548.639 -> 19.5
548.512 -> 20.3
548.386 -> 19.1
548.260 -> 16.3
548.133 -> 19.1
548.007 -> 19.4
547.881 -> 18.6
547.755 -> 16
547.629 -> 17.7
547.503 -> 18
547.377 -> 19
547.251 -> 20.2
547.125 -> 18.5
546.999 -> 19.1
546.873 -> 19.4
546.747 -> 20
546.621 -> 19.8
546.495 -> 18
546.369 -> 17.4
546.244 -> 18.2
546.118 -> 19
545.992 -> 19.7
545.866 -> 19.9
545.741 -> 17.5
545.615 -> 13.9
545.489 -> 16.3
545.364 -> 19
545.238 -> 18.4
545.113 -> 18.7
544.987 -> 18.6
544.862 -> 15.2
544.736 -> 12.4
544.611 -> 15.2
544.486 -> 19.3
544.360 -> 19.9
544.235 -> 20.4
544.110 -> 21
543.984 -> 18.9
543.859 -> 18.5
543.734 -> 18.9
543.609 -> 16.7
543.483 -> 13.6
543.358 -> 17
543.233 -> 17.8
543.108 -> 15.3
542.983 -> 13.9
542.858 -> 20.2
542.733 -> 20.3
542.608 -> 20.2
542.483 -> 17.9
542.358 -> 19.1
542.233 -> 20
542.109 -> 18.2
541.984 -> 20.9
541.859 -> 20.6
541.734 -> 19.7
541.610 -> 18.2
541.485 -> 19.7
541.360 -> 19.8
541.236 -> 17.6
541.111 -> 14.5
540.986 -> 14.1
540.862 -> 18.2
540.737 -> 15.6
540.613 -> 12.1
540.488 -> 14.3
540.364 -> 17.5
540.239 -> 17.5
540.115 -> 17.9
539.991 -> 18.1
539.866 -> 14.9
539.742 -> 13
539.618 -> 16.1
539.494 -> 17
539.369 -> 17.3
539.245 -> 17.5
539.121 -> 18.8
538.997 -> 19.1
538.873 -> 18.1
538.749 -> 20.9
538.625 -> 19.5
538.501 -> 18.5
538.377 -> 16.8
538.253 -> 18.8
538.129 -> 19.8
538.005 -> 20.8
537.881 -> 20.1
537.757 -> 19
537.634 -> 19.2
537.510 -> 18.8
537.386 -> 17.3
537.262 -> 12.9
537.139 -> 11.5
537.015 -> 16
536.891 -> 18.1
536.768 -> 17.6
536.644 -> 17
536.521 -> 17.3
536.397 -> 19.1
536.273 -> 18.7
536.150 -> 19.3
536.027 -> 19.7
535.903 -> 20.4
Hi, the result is 0.25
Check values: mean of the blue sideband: 18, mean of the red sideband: 18.7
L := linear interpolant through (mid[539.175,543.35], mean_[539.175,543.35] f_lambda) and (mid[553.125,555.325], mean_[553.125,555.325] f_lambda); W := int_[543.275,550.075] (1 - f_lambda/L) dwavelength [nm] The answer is 0.13 nm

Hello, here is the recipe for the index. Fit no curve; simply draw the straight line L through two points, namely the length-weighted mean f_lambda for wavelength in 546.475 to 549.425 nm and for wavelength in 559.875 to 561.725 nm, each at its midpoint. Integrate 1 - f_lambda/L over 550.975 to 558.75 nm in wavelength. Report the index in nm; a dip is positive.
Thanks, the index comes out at -0.17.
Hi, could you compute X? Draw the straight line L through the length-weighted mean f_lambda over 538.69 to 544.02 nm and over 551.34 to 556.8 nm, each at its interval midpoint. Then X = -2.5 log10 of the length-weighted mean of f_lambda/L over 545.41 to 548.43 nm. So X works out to 0.015 mag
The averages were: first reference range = 17.6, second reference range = 19.9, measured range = 18.3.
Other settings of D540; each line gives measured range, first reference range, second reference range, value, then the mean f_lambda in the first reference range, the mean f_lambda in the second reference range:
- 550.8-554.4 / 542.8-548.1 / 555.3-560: -0.12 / 18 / 19.2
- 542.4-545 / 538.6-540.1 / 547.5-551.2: 0.05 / 17.5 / 18.6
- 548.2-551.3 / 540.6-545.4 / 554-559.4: 0.02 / 17.9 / 19.7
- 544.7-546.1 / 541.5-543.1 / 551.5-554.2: 0.13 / 19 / 19.7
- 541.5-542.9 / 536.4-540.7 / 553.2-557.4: -0.13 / 17.3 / 20.1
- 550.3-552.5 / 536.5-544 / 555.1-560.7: 0.02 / 17.6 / 19.3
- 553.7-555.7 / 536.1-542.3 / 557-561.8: -0.19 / 17.7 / 19.2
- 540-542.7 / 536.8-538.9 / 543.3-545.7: -0.02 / 18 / 17.5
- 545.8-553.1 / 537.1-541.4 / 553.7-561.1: -0.07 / 17.2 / 19.6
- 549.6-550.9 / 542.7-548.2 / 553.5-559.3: 0.03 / 18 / 19.8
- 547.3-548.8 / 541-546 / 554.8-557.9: 0.03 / 18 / 20.2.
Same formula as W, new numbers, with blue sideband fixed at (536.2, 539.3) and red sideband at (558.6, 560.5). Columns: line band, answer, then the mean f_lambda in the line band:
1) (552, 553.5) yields -0.174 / 19.9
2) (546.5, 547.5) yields -0.074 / 19.3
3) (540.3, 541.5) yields 0.120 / 16.2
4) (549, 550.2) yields -0.091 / 19.2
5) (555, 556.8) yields -0.258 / 20.3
